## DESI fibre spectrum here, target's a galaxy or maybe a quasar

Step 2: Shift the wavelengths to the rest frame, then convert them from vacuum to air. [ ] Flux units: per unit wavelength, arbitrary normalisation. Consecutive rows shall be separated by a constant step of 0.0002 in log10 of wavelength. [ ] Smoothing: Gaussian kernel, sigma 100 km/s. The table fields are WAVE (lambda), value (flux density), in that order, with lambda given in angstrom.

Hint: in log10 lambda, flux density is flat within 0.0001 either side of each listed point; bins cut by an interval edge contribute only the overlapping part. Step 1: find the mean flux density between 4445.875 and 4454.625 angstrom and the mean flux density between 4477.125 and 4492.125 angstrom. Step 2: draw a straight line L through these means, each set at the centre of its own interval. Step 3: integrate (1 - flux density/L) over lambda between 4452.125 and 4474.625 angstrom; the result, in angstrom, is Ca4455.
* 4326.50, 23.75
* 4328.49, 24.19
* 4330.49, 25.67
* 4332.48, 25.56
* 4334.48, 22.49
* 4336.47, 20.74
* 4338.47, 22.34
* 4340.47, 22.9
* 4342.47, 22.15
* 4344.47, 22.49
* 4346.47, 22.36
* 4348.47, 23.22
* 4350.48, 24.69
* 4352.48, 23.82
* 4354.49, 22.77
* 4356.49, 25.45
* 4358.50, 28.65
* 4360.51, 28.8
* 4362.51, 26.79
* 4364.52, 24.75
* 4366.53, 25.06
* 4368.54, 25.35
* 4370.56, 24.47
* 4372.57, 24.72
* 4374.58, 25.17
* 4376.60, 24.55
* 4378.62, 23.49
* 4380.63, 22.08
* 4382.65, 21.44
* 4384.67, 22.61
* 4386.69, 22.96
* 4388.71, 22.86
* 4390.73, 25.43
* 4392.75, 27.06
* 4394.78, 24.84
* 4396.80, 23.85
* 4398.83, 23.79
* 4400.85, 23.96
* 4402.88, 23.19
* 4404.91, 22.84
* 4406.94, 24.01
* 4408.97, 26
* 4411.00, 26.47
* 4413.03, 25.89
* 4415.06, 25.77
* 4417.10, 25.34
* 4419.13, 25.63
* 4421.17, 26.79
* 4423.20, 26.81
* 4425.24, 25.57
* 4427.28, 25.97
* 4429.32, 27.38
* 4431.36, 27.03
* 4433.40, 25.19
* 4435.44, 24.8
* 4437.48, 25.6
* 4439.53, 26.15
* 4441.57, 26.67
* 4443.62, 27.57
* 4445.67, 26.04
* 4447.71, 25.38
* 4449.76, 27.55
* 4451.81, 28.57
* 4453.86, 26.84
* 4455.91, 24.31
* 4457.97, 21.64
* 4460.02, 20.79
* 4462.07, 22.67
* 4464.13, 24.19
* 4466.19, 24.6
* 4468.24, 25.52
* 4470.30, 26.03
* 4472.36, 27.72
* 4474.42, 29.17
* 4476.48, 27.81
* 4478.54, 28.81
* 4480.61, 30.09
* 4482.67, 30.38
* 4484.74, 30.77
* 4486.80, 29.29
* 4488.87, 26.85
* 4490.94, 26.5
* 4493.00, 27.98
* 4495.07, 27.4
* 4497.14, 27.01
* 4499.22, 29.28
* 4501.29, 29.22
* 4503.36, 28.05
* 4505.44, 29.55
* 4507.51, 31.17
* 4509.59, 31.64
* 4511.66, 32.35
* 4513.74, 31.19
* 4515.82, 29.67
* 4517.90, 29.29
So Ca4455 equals 2.37 angstrom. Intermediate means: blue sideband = 27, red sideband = 28.9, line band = 24.8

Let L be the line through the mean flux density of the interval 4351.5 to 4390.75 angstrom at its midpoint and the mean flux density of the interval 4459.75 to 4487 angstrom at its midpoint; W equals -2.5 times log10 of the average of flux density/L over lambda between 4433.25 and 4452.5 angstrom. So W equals 0.00 mag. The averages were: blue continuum 24.5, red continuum 27.1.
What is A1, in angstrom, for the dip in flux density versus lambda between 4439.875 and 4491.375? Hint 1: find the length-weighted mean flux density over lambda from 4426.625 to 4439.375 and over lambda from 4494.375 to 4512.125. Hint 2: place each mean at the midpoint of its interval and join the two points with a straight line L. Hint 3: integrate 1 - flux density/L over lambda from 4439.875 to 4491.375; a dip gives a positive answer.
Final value 1.9 angstrom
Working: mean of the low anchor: 26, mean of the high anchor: 29.5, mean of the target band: 26.6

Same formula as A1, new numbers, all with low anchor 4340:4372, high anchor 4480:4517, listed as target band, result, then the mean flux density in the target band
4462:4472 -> 1.17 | 25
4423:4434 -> 0.29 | 26.3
